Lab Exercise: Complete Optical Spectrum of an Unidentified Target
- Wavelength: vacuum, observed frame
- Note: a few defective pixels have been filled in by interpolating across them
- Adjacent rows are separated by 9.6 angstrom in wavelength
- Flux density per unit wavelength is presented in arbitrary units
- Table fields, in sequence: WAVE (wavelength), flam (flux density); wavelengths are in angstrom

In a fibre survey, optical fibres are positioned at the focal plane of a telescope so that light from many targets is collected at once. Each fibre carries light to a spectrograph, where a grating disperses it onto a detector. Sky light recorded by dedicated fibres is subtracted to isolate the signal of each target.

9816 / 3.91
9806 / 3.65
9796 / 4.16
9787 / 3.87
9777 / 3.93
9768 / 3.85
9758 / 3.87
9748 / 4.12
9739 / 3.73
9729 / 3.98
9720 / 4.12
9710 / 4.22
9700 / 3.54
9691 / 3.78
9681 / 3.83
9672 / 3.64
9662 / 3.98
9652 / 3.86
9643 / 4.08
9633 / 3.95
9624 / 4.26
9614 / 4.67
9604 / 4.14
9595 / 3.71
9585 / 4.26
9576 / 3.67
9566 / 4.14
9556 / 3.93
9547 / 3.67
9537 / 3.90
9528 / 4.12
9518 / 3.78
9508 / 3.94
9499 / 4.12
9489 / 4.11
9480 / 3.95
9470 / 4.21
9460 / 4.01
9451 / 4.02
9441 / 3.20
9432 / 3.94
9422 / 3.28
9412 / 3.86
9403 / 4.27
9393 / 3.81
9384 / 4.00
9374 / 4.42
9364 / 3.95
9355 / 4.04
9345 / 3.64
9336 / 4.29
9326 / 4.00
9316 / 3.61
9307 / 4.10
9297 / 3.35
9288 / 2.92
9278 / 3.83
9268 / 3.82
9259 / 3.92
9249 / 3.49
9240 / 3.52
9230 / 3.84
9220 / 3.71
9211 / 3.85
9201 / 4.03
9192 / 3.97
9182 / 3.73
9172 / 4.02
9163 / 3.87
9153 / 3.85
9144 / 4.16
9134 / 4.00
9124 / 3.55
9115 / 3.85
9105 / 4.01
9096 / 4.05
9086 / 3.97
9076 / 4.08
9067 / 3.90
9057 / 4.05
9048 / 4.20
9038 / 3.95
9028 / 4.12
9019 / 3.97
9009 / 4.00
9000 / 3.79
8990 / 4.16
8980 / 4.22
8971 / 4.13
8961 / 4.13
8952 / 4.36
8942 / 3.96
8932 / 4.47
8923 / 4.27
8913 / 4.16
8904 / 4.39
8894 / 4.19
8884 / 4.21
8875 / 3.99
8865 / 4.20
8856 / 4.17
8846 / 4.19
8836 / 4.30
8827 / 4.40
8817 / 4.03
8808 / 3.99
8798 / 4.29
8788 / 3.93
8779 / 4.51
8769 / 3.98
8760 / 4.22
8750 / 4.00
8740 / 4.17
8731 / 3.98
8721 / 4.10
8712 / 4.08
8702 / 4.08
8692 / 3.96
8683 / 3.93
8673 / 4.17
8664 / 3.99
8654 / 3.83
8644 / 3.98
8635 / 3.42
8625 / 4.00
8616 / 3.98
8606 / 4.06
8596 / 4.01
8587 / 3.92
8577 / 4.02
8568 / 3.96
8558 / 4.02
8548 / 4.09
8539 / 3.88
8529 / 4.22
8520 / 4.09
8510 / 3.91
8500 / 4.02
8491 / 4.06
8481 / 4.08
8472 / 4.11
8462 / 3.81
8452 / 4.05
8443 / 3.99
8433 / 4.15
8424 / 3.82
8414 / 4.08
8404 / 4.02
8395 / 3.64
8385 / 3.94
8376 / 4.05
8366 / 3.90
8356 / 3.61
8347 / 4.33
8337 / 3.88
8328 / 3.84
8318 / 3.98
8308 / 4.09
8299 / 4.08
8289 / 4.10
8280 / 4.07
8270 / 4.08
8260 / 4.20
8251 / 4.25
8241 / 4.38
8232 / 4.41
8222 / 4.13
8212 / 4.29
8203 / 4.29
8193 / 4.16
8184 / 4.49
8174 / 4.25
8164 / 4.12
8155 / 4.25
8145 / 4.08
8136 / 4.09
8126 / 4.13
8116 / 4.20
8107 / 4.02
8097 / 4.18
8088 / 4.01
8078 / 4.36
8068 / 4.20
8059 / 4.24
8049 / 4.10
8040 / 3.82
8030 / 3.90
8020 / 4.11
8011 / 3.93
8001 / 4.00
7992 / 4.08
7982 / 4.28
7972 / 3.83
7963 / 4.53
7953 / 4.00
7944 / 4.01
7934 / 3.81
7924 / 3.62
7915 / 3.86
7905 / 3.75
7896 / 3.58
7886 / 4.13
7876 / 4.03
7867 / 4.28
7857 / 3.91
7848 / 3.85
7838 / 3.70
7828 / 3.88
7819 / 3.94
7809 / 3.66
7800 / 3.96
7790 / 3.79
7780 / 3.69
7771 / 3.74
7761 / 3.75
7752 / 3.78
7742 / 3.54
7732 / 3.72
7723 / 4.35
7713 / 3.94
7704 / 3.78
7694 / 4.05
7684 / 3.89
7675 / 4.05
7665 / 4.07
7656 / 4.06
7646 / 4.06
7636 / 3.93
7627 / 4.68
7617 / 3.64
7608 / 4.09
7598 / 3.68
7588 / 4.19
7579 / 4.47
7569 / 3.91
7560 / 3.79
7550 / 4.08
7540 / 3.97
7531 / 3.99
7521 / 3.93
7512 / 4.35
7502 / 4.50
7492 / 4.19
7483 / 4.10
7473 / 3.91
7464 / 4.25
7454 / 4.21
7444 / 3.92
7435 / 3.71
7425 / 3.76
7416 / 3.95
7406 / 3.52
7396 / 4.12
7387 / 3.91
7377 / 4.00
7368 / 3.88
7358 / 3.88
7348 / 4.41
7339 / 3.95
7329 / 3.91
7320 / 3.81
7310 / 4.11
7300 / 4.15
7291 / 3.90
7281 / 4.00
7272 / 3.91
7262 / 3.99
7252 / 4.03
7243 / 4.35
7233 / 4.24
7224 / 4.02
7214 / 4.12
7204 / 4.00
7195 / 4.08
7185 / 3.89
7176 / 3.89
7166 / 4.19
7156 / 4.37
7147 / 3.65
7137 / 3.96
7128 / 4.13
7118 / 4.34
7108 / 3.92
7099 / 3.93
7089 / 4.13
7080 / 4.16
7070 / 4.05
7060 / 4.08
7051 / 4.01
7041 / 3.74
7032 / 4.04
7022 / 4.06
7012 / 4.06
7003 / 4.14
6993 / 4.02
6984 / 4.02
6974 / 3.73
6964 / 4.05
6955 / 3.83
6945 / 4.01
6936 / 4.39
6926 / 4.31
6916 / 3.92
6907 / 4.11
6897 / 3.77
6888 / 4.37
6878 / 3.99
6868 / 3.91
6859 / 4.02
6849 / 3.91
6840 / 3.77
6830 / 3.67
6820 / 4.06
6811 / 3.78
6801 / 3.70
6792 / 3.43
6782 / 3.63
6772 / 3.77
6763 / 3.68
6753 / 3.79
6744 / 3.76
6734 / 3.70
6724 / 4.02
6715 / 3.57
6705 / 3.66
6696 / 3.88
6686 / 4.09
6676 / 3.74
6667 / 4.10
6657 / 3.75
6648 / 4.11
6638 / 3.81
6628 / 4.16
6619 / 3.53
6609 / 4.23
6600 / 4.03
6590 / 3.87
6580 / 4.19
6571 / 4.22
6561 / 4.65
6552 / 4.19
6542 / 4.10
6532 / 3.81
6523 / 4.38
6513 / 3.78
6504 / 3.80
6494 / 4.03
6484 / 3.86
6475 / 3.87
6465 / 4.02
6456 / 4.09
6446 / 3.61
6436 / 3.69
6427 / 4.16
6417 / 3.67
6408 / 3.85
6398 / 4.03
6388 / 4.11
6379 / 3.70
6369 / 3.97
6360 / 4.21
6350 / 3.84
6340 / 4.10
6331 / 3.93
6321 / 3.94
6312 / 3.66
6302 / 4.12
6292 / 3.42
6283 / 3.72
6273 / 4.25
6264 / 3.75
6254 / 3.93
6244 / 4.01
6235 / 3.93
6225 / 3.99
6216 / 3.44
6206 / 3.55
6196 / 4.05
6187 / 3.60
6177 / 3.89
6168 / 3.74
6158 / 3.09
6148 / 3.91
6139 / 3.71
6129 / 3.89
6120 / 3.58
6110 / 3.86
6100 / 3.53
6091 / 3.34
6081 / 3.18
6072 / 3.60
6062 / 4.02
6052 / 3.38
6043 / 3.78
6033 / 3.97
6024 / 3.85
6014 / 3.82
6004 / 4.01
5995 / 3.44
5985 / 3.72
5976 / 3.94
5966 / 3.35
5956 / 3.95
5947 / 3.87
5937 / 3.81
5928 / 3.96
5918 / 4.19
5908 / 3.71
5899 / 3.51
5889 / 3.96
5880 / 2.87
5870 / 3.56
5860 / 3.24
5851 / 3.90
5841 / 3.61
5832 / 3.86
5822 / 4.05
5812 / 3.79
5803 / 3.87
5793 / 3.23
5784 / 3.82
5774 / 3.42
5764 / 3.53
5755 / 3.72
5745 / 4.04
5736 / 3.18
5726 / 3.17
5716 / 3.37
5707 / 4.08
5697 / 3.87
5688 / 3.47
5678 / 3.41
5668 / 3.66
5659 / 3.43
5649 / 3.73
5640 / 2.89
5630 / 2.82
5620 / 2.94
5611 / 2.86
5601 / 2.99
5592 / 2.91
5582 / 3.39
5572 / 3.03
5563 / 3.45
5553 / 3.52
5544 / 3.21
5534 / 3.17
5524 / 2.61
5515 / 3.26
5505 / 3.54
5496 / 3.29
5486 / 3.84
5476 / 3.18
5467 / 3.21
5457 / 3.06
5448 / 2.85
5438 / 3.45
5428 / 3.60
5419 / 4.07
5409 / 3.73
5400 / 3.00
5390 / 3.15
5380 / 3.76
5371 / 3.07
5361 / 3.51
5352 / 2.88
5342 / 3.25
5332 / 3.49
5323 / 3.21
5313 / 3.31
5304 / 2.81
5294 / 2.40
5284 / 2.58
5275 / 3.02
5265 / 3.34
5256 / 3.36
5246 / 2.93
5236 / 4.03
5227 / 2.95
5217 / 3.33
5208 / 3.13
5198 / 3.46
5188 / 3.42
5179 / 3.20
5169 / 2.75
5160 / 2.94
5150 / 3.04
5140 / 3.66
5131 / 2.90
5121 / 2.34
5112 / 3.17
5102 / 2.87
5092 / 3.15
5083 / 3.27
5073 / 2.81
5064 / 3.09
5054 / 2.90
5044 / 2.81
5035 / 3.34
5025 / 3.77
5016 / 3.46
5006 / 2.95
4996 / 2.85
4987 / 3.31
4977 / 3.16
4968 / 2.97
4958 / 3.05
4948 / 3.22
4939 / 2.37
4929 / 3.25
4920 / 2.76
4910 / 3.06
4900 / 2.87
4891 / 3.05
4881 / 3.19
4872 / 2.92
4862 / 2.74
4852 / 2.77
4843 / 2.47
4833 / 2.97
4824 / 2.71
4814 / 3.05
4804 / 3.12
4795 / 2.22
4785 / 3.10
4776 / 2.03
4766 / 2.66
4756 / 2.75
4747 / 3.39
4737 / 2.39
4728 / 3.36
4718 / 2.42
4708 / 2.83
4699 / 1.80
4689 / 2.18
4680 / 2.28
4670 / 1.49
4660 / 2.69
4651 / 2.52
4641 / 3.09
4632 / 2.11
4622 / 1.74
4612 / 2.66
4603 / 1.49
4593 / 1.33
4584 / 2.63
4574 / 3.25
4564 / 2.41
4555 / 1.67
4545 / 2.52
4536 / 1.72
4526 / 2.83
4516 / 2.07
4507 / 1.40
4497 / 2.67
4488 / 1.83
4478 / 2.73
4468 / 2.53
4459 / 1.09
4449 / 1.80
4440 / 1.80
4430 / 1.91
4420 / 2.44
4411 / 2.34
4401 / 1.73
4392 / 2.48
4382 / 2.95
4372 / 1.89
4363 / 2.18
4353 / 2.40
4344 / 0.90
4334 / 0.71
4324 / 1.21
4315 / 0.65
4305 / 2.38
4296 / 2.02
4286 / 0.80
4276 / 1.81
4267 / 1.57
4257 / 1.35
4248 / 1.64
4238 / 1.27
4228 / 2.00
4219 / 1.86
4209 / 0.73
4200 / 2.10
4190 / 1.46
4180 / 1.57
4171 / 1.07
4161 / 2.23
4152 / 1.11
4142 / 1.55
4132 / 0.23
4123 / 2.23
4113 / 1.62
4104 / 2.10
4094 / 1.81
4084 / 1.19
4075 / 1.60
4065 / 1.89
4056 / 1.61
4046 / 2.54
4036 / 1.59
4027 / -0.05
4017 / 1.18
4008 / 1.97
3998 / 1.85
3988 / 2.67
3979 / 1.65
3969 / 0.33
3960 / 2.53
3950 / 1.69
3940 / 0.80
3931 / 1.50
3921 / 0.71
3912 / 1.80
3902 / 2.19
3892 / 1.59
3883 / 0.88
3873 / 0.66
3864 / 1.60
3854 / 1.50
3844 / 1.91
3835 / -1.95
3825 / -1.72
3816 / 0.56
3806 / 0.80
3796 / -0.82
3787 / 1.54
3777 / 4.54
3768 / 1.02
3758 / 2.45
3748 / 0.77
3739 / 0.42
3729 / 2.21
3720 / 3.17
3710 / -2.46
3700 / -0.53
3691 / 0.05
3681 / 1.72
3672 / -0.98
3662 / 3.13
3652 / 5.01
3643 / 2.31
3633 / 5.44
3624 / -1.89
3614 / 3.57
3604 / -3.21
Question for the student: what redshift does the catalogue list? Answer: 0.09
